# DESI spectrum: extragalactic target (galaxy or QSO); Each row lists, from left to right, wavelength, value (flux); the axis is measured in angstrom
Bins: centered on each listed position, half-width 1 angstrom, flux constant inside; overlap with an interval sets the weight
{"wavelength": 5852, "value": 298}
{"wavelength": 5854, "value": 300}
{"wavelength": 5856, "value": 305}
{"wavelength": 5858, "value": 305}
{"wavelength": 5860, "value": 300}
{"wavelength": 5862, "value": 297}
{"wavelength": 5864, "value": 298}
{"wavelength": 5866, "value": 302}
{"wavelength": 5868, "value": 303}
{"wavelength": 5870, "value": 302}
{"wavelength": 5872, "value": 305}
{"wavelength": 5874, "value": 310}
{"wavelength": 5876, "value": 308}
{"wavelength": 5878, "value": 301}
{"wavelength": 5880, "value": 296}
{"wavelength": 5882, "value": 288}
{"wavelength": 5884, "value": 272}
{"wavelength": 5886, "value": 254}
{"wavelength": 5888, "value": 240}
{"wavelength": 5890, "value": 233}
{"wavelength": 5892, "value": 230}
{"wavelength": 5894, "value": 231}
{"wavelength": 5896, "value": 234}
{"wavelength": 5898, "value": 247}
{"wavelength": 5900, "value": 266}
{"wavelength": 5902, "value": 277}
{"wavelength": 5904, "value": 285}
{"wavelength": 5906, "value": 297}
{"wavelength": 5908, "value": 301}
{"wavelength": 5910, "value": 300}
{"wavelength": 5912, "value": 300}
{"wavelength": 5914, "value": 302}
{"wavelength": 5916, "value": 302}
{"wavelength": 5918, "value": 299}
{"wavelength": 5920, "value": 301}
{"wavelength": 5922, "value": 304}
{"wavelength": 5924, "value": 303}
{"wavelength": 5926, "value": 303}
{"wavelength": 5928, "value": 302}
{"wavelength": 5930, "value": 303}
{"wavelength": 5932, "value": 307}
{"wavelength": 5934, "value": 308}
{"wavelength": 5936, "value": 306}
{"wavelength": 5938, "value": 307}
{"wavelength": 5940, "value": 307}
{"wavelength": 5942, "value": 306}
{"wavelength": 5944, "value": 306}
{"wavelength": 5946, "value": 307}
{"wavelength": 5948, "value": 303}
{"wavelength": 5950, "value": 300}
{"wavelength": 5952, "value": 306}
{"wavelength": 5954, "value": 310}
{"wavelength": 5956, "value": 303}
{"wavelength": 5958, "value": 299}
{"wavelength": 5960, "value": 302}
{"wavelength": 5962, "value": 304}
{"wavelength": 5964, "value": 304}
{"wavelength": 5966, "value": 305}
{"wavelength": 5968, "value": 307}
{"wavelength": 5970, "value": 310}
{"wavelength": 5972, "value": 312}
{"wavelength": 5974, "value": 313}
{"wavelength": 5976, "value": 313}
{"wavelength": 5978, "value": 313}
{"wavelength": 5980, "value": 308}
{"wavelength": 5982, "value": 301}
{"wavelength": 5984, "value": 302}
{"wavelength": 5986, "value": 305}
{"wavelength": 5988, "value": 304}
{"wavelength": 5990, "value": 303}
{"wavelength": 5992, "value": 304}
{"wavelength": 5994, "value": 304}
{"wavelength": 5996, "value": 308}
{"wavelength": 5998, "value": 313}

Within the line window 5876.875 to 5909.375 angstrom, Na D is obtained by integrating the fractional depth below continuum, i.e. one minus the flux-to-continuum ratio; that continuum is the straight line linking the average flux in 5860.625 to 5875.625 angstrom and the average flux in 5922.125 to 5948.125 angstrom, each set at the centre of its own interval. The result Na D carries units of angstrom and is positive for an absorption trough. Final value 4.0 angstrom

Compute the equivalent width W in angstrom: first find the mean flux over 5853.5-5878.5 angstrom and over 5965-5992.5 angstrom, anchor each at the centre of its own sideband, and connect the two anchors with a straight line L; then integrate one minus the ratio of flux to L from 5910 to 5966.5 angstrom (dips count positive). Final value 0.3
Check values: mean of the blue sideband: 303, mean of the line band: 304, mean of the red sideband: 307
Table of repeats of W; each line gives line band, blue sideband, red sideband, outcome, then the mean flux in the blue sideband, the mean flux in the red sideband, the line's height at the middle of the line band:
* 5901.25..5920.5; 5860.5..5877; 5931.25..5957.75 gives 0.50 angstrom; 303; 306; 304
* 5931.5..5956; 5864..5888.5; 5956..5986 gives -0.31 angstrom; 291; 306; 302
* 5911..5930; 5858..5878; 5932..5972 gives 0.16 angstrom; 303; 305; 304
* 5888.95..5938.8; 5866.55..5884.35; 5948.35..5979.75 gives 2.78 angstrom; 299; 307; 303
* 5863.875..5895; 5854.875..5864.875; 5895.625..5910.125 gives 1.19 angstrom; 301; 276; 290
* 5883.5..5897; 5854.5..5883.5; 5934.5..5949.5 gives 2.74 angstrom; 301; 306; 302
